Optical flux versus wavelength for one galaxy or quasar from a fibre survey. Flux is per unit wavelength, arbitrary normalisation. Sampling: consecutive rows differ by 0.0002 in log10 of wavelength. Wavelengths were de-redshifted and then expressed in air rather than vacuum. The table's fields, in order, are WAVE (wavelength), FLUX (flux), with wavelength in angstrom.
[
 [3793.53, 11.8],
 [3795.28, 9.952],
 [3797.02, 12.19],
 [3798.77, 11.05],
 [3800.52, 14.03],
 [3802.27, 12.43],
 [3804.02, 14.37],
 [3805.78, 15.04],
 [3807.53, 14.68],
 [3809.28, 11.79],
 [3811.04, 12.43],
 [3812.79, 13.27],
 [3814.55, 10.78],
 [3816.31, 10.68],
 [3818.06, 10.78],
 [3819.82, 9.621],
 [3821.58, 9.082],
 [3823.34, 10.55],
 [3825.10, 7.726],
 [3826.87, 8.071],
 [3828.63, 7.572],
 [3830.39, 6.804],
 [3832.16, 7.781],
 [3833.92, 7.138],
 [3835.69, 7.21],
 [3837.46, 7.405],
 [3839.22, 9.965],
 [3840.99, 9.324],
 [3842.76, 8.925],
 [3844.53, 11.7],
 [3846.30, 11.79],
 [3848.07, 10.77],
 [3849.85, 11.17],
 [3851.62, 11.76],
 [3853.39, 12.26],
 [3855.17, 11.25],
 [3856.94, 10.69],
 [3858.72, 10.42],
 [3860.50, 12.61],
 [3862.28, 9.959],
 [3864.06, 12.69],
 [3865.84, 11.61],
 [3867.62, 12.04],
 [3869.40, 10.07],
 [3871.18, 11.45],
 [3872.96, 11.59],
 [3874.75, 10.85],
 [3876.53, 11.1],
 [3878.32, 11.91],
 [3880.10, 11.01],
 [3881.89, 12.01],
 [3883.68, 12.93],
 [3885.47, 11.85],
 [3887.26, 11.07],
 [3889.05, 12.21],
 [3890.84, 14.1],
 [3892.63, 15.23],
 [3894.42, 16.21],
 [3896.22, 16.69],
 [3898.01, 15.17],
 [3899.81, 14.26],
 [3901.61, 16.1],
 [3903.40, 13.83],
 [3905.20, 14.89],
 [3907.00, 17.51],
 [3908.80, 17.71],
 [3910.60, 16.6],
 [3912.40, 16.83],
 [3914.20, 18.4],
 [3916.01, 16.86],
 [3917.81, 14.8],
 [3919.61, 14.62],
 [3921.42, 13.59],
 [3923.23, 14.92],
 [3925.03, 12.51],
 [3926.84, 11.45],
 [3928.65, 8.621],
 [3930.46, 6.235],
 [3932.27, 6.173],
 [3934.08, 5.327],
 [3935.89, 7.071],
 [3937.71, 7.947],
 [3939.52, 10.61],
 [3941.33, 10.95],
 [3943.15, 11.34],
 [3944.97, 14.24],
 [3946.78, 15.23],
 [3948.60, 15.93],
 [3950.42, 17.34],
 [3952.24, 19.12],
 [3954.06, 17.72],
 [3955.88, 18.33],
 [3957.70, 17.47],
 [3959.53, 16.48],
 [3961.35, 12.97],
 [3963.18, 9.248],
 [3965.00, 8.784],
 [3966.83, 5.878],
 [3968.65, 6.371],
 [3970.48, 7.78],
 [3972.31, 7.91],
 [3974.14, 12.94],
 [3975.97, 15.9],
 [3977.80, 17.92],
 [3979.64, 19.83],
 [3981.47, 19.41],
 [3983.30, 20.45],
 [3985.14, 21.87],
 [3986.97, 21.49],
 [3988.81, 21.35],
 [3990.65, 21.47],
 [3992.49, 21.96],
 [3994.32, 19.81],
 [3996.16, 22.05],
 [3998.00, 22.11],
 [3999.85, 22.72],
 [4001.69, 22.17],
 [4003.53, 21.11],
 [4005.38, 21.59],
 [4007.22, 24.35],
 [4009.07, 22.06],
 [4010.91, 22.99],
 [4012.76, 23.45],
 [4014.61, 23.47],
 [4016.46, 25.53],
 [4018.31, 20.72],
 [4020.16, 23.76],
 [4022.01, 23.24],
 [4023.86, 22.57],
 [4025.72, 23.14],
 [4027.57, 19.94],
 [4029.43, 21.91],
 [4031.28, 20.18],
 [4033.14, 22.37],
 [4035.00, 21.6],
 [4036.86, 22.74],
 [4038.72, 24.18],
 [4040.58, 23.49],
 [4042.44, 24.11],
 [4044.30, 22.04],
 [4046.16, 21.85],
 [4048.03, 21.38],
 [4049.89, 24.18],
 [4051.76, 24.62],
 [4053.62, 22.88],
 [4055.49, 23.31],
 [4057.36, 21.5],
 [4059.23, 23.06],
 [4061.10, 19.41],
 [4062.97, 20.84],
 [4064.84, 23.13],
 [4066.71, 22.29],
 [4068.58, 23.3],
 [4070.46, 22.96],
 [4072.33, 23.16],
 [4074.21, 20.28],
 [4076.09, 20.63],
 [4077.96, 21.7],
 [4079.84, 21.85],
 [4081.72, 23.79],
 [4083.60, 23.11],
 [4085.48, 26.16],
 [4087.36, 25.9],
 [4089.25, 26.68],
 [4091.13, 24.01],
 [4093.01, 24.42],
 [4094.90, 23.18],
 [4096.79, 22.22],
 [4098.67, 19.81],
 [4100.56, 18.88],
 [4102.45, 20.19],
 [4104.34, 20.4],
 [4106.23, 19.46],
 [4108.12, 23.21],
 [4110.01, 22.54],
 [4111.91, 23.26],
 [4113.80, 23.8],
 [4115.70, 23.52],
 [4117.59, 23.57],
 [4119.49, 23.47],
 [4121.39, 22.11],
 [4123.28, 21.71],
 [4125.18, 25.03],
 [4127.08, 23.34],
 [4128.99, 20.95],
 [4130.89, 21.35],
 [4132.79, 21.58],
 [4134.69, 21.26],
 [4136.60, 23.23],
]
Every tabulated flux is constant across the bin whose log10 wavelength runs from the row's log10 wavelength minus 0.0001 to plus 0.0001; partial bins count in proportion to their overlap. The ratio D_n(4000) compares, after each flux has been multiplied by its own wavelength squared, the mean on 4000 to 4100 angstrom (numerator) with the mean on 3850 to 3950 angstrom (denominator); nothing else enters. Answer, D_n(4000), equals 1.94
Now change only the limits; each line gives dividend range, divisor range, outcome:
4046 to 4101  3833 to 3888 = 2.33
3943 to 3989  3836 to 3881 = 1.46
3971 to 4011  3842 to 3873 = 1.90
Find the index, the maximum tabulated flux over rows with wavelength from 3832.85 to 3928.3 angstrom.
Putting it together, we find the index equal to 18.4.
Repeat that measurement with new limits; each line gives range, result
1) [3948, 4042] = 25.53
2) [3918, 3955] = 19.12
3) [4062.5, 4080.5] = 23.3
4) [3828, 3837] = 7.781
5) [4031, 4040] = 24.18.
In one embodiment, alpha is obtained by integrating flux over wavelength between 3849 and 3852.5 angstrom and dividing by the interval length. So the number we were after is 11.5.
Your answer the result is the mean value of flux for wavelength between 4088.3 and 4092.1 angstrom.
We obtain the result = 25.3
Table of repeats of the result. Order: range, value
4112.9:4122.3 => 23.3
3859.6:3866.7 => 11.7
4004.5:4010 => 22.7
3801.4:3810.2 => 13.6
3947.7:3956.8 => 17.7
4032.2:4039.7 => 22.7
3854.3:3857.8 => 11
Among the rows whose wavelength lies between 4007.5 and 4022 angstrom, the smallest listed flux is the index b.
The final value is 20.72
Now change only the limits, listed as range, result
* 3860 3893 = 9.959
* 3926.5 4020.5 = 5.327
